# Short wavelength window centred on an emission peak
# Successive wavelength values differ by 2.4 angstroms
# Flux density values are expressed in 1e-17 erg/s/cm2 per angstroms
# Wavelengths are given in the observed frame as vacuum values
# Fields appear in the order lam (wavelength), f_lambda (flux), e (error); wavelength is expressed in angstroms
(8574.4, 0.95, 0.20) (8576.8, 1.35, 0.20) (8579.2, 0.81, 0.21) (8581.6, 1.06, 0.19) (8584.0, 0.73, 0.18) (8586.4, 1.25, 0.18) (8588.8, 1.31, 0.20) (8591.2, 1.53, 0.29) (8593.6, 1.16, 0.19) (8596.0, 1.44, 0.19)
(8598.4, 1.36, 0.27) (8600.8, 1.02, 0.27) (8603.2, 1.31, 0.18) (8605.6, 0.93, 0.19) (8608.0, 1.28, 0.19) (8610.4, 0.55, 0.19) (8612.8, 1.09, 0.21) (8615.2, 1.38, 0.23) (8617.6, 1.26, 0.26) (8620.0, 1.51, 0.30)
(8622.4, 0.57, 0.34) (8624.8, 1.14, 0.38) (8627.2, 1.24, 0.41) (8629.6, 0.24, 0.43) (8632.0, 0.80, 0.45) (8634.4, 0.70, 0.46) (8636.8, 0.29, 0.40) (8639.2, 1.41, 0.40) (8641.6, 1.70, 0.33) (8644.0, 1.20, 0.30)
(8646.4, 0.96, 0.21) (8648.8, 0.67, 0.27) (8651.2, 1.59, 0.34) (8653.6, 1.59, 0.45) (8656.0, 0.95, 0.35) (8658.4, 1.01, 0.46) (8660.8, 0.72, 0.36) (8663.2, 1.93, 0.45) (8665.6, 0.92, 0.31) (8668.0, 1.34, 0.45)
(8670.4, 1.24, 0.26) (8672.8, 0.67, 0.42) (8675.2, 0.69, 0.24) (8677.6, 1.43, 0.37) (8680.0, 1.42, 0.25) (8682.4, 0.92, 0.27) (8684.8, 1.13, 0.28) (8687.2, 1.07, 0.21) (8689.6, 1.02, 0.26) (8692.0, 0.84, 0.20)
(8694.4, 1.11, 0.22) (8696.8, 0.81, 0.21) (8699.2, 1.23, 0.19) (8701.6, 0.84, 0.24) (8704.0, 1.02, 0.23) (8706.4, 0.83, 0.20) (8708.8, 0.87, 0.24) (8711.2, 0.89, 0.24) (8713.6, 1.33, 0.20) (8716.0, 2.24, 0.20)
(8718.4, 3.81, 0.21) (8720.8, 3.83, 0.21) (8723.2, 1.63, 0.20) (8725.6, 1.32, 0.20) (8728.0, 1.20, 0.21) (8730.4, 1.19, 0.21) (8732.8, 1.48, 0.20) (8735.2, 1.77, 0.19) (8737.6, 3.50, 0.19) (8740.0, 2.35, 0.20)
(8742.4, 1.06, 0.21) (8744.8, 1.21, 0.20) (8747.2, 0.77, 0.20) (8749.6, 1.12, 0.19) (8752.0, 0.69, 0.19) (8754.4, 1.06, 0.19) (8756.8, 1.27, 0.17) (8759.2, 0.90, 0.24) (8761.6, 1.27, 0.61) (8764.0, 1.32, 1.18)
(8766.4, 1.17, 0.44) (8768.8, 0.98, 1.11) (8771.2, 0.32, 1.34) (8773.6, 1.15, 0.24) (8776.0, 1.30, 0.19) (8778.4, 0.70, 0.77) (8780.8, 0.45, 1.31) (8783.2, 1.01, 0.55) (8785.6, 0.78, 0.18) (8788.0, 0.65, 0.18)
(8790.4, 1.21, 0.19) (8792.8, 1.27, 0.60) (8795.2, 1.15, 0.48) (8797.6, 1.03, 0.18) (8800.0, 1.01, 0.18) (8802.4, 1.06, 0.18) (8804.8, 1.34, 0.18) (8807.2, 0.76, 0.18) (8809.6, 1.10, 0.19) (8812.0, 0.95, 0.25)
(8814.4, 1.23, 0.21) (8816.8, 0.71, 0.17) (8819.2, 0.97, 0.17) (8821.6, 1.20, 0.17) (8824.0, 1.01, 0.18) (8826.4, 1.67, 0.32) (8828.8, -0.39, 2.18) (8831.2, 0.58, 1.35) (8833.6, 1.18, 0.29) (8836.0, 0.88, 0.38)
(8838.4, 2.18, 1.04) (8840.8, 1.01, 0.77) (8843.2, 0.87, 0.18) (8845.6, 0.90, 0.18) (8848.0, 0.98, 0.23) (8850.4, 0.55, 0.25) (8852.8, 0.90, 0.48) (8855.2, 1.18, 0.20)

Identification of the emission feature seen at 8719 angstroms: [S II]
